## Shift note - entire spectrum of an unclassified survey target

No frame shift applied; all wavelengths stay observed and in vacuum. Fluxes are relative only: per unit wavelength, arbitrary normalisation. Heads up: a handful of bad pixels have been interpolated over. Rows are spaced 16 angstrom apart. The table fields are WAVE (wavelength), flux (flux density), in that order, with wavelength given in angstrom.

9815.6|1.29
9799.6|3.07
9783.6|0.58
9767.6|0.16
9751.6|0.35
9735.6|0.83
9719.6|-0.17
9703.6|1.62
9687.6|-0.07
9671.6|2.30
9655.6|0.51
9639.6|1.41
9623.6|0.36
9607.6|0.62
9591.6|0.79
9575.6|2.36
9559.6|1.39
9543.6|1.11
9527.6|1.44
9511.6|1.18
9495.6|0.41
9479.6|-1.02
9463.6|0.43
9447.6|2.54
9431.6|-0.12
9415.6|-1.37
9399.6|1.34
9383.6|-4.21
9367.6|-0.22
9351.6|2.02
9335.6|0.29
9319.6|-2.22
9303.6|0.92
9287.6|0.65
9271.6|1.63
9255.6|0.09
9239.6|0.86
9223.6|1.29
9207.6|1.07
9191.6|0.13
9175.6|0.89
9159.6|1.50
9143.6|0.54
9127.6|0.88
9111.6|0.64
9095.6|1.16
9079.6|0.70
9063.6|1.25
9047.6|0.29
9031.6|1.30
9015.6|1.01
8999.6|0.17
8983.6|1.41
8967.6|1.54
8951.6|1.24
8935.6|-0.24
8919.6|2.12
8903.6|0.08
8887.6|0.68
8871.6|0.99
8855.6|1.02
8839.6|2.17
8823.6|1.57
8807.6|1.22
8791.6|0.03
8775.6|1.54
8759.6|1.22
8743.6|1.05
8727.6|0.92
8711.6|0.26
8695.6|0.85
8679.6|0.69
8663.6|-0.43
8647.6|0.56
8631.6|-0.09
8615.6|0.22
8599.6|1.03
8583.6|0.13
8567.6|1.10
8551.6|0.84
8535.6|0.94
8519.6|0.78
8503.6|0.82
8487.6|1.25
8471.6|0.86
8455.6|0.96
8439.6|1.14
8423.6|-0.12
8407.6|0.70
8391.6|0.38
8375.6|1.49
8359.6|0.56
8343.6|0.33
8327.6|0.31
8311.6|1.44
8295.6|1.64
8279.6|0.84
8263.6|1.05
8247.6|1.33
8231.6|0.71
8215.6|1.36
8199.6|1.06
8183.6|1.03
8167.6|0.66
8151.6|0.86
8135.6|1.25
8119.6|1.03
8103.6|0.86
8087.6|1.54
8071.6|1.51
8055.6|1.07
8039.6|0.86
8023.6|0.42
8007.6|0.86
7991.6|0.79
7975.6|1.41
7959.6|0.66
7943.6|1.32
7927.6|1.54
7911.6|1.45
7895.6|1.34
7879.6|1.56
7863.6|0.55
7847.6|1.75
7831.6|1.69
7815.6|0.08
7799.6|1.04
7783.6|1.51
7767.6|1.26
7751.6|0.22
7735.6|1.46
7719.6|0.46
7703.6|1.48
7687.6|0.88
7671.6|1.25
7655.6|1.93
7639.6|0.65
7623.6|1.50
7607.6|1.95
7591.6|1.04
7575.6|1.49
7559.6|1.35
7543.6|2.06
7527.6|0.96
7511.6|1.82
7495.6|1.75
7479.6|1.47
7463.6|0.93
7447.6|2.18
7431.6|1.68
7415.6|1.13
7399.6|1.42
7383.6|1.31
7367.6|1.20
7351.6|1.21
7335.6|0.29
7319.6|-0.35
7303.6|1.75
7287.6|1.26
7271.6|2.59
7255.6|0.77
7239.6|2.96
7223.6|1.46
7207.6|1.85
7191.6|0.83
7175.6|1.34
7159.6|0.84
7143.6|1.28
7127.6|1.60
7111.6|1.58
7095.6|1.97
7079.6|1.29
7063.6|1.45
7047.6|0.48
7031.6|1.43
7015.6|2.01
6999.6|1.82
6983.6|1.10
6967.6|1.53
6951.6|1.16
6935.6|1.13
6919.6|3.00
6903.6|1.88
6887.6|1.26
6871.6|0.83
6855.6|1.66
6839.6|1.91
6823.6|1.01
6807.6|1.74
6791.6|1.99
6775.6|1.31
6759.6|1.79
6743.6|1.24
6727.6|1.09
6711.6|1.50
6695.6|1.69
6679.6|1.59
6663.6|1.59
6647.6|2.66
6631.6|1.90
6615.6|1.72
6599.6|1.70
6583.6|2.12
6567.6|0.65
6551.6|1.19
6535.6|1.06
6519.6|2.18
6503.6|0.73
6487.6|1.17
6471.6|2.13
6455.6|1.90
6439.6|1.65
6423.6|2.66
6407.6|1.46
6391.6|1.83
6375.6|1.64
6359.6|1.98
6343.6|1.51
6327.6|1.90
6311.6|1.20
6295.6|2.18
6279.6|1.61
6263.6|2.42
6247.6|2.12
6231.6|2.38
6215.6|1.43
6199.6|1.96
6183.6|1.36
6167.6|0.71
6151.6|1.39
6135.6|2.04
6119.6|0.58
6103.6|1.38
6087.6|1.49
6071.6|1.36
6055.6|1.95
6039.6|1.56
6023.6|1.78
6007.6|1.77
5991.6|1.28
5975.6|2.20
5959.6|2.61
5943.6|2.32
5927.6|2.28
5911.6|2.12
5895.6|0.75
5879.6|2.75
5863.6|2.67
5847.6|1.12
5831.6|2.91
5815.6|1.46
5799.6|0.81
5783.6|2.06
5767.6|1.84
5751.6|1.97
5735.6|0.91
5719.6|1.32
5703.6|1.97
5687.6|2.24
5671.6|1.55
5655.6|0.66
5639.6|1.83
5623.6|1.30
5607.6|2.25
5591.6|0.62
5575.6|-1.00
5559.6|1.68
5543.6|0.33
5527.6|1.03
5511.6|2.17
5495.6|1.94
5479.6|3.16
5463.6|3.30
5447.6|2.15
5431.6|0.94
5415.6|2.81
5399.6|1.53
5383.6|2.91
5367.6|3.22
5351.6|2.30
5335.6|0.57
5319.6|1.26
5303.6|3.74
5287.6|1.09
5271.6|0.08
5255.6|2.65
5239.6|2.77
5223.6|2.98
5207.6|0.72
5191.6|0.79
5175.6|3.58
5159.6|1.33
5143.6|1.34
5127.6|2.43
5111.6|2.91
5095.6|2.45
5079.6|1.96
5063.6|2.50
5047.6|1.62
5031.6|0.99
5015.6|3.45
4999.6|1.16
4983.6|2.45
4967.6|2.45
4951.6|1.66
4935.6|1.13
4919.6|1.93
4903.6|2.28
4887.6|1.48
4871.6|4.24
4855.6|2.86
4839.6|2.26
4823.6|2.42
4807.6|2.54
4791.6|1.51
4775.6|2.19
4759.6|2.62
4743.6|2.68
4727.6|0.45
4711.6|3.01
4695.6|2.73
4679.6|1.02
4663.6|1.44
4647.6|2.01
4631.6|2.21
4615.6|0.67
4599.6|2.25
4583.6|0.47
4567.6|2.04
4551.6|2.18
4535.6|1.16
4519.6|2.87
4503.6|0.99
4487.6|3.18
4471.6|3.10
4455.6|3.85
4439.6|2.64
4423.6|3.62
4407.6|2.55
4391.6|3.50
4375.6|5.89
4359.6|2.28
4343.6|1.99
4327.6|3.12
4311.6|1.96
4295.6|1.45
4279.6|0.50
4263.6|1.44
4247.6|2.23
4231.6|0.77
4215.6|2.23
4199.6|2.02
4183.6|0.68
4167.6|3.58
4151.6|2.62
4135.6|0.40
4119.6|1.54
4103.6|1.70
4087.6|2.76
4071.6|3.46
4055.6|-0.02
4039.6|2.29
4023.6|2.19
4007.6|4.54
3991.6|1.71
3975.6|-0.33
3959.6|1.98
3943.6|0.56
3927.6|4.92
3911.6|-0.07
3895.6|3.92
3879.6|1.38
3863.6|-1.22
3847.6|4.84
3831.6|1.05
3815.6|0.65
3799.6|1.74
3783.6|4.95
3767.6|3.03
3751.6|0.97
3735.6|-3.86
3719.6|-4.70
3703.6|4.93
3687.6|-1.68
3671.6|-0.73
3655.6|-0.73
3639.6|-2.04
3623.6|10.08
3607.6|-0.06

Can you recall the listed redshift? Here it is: 0.054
